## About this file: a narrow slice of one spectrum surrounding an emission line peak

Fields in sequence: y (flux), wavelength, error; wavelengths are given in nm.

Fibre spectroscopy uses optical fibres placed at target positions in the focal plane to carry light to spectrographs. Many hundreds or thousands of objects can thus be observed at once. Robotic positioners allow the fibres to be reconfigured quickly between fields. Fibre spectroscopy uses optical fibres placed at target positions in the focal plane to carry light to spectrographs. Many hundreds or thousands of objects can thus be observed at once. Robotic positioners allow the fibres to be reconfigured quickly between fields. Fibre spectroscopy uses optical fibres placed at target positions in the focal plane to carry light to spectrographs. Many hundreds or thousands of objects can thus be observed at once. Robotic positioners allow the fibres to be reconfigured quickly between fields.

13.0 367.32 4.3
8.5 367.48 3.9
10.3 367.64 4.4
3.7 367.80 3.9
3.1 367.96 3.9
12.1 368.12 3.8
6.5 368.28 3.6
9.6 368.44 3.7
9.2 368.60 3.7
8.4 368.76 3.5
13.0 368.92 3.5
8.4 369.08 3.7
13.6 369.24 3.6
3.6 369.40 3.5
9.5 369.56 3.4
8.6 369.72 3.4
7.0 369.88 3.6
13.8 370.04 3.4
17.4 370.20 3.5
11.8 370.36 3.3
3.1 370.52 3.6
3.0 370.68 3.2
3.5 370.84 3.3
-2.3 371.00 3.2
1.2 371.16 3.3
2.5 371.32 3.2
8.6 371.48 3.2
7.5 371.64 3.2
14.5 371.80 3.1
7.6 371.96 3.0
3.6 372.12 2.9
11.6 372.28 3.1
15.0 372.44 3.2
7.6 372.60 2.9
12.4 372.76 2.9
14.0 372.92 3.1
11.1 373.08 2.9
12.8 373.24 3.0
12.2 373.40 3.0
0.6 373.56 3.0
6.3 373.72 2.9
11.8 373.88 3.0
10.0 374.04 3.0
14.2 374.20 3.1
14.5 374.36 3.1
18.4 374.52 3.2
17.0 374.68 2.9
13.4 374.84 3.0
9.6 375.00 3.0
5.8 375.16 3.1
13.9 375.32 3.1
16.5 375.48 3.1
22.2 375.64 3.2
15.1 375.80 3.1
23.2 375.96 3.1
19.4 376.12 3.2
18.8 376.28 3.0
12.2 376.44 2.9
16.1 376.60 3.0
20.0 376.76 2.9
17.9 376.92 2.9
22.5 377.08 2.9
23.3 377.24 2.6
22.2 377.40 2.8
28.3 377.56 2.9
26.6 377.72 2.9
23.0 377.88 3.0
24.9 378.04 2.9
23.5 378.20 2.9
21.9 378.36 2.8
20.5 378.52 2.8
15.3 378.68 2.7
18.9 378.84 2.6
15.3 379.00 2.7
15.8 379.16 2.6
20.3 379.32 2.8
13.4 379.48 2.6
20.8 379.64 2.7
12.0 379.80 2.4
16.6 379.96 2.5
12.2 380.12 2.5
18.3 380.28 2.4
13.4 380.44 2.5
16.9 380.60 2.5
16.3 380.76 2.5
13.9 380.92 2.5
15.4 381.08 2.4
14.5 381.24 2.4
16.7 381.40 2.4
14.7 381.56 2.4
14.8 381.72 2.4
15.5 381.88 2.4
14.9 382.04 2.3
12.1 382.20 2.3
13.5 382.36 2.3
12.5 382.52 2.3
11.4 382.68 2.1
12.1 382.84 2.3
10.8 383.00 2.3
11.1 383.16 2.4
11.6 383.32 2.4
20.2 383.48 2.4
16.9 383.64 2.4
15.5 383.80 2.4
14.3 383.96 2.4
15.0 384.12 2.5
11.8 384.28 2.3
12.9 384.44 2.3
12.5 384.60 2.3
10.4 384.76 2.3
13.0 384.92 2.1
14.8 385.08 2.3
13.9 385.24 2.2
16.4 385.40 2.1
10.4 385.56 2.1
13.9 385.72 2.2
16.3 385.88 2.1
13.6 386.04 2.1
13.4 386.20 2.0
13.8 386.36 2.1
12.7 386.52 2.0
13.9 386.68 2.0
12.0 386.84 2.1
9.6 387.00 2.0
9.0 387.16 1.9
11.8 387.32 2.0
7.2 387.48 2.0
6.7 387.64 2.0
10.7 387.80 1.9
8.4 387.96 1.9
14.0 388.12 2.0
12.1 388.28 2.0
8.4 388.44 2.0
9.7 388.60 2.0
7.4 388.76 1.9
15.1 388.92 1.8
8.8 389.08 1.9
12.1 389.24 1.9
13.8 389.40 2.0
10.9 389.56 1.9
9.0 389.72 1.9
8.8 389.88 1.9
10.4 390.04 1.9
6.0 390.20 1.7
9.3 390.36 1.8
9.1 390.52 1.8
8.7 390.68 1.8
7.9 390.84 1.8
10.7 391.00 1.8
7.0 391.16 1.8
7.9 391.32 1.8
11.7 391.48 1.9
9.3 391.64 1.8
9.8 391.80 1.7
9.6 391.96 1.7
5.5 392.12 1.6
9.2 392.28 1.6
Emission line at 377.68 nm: Lyman alpha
